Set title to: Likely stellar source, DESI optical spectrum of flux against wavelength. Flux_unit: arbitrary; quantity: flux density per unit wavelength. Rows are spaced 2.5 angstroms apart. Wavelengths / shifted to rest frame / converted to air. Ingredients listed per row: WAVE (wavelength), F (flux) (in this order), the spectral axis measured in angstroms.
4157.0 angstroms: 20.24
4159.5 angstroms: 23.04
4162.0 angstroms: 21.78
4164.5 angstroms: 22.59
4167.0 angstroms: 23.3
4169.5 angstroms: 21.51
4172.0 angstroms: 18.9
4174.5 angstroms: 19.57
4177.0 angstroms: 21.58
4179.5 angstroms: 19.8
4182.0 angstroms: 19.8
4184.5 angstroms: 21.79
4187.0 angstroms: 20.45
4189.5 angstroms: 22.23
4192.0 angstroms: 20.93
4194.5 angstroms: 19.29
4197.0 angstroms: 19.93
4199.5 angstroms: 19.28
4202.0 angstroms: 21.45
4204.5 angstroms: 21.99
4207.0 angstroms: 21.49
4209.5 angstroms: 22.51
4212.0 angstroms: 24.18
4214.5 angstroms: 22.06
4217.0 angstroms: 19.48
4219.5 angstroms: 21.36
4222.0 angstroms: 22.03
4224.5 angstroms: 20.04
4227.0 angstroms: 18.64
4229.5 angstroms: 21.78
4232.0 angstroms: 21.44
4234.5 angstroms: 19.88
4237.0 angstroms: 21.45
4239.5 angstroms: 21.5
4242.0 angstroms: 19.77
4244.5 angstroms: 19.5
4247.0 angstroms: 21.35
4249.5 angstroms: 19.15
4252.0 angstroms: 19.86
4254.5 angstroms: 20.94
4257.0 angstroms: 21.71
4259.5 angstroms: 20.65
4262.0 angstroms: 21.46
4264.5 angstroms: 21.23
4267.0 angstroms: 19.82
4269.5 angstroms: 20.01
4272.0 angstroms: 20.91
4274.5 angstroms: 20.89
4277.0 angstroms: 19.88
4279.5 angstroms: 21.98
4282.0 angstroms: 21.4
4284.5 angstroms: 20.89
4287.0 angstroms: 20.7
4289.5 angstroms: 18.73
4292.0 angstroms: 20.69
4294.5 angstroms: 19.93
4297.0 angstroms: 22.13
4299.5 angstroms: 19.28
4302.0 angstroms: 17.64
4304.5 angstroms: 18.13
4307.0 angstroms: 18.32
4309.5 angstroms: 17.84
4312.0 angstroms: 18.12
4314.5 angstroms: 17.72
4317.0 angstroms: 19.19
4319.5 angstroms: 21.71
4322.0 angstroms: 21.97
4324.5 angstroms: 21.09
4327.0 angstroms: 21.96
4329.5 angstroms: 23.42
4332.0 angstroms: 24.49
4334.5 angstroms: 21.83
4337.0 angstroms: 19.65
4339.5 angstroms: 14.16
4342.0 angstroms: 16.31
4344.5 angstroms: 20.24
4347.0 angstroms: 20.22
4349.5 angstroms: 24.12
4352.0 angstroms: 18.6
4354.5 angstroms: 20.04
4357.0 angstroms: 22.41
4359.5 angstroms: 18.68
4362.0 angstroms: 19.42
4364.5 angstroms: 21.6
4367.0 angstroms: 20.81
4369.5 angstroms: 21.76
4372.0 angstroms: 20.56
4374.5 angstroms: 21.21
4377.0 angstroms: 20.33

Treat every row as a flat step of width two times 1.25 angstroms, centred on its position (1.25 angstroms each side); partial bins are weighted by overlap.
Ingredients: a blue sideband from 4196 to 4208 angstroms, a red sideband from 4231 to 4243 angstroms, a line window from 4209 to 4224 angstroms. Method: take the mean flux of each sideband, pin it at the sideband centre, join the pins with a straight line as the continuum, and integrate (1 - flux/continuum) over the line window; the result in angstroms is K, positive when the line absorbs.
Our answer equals -0.7 angstroms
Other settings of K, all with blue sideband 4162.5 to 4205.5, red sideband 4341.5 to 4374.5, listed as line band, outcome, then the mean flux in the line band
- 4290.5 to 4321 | 2.01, 19.2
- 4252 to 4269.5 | -0.11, 20.8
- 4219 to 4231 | 0.01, 20.7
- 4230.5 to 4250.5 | 0.19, 20.5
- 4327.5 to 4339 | -0.70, 21.8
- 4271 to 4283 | -0.20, 21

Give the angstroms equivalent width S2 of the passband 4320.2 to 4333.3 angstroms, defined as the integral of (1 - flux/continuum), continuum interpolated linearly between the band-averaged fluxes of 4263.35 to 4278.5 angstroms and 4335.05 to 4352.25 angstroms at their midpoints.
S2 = -2.1 angstroms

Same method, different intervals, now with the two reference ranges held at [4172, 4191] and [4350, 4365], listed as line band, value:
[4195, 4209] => -0.2 angstroms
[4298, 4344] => 1.6 angstroms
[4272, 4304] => 0.1 angstroms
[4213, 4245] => -0.3 angstroms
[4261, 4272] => -0.1 angstroms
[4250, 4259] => -0.1 angstroms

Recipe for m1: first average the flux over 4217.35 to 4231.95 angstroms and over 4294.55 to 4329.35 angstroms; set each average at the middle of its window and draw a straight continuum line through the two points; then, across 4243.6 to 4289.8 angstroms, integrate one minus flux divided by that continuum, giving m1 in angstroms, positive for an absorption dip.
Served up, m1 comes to -0.8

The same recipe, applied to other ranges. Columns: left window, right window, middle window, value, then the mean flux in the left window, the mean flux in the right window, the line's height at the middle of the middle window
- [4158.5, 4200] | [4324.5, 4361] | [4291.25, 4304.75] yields 0.6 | 20.9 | 20.5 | 20.6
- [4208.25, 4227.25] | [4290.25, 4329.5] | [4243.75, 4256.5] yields 0.4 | 21.4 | 19.8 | 20.9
